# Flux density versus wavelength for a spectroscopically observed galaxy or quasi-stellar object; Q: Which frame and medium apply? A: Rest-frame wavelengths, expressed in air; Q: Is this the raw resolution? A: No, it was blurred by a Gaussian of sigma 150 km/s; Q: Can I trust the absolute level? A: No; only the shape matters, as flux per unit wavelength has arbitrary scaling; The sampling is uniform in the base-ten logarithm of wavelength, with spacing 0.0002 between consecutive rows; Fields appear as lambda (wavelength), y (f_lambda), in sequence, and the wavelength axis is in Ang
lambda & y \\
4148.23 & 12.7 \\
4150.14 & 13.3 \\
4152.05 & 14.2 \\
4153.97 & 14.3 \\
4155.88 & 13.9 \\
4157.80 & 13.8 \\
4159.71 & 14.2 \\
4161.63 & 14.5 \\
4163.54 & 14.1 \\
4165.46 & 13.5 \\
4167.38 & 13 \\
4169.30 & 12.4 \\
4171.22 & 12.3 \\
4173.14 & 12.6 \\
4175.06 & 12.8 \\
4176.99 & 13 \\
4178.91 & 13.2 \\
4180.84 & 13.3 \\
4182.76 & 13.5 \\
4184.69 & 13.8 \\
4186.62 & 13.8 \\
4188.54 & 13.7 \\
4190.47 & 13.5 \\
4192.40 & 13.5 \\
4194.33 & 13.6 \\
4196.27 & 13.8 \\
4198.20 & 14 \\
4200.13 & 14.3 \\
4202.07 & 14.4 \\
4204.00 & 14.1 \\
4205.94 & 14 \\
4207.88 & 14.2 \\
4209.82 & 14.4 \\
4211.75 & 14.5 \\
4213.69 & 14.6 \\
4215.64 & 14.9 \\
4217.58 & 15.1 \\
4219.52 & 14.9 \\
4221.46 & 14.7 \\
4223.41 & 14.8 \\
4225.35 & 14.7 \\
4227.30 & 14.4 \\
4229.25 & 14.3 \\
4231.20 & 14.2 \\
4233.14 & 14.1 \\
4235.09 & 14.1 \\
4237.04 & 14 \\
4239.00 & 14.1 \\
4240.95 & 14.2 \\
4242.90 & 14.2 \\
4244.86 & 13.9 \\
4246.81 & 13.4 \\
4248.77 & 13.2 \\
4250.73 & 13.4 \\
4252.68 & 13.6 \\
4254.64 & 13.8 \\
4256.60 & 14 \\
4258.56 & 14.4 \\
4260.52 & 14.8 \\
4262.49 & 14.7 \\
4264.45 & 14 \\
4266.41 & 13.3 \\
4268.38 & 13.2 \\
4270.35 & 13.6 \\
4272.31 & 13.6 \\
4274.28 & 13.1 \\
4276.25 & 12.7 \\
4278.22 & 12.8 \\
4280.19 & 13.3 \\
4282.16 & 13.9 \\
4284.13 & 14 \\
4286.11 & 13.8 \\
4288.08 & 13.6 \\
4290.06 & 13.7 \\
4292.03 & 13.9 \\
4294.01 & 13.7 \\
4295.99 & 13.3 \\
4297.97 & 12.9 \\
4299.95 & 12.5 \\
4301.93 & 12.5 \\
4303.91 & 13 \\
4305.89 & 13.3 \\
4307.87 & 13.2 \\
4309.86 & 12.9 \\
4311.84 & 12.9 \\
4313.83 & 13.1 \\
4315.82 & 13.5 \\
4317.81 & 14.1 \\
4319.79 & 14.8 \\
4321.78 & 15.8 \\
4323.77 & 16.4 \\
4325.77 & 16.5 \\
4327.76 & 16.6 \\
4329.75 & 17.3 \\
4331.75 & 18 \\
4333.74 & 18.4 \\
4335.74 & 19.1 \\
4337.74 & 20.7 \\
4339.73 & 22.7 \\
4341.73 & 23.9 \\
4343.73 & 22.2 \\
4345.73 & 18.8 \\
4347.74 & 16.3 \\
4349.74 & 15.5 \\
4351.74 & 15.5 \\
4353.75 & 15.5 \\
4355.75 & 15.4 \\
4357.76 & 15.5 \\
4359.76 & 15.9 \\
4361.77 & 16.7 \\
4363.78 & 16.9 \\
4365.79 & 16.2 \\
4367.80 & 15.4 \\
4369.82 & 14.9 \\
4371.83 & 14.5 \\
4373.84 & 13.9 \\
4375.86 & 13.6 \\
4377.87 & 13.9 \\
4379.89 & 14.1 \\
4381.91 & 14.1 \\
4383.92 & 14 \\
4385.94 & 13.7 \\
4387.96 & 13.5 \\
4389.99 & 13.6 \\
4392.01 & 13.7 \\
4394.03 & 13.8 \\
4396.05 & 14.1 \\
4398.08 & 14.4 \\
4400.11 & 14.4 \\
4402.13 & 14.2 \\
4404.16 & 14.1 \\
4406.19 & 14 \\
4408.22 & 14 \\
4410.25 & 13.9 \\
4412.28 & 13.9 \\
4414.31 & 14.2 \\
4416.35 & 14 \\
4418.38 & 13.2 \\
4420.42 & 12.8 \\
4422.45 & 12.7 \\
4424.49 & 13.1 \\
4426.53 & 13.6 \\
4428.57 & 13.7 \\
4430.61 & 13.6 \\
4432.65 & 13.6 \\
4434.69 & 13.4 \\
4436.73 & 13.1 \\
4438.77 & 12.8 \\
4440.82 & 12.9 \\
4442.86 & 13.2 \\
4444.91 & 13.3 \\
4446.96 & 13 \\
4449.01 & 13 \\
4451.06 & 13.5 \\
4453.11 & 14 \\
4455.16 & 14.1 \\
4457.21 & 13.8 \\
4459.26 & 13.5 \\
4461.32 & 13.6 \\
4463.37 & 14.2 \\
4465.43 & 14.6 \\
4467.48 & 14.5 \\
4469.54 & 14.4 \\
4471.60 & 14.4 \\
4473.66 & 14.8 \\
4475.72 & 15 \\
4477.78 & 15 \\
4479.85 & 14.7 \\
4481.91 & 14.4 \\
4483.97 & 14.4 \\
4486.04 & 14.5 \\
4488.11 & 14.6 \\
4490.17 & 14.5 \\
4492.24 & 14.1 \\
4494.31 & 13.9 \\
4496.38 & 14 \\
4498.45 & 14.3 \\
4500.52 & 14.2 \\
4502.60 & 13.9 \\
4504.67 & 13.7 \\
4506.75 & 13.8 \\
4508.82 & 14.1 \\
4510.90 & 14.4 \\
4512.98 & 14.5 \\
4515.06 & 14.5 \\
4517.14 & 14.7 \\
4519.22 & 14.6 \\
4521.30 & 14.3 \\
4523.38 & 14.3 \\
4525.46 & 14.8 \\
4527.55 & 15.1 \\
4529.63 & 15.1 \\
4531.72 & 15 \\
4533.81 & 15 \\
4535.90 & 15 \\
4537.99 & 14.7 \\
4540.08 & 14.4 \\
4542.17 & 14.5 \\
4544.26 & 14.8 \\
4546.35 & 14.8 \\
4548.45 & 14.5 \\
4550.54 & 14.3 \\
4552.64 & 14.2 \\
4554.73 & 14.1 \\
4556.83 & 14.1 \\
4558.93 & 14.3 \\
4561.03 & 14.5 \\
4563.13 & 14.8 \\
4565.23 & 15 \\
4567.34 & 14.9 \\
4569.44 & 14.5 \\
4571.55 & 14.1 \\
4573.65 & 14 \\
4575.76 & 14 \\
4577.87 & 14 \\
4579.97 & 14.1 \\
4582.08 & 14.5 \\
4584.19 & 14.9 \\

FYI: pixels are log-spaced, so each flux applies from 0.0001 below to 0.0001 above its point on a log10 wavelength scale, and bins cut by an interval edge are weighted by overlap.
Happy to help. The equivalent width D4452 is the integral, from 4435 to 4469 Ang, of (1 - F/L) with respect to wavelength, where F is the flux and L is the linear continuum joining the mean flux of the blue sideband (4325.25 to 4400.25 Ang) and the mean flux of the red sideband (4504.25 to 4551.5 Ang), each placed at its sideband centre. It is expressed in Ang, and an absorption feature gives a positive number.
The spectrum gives 3.81 Ang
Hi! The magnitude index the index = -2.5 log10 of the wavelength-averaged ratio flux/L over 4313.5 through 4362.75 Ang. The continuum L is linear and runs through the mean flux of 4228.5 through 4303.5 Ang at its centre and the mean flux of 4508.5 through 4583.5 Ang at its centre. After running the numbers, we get -0.23 mag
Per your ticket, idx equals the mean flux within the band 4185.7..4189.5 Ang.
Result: 13.8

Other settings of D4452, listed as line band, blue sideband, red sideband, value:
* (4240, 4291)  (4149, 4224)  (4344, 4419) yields 1.86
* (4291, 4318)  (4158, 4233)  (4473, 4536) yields 1.80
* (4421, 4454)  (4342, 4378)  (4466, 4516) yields 3.96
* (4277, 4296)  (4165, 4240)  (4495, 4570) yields 0.61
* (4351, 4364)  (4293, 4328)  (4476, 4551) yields -1.70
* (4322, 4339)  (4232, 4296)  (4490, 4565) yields -4.80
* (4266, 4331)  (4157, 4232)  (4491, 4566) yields 0.99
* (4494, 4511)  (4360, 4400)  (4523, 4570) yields 0.68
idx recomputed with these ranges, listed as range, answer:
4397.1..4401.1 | 14.4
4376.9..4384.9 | 14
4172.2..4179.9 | 12.9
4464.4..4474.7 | 14.5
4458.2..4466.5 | 14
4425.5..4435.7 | 13.6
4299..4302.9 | 12.5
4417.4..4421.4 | 13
